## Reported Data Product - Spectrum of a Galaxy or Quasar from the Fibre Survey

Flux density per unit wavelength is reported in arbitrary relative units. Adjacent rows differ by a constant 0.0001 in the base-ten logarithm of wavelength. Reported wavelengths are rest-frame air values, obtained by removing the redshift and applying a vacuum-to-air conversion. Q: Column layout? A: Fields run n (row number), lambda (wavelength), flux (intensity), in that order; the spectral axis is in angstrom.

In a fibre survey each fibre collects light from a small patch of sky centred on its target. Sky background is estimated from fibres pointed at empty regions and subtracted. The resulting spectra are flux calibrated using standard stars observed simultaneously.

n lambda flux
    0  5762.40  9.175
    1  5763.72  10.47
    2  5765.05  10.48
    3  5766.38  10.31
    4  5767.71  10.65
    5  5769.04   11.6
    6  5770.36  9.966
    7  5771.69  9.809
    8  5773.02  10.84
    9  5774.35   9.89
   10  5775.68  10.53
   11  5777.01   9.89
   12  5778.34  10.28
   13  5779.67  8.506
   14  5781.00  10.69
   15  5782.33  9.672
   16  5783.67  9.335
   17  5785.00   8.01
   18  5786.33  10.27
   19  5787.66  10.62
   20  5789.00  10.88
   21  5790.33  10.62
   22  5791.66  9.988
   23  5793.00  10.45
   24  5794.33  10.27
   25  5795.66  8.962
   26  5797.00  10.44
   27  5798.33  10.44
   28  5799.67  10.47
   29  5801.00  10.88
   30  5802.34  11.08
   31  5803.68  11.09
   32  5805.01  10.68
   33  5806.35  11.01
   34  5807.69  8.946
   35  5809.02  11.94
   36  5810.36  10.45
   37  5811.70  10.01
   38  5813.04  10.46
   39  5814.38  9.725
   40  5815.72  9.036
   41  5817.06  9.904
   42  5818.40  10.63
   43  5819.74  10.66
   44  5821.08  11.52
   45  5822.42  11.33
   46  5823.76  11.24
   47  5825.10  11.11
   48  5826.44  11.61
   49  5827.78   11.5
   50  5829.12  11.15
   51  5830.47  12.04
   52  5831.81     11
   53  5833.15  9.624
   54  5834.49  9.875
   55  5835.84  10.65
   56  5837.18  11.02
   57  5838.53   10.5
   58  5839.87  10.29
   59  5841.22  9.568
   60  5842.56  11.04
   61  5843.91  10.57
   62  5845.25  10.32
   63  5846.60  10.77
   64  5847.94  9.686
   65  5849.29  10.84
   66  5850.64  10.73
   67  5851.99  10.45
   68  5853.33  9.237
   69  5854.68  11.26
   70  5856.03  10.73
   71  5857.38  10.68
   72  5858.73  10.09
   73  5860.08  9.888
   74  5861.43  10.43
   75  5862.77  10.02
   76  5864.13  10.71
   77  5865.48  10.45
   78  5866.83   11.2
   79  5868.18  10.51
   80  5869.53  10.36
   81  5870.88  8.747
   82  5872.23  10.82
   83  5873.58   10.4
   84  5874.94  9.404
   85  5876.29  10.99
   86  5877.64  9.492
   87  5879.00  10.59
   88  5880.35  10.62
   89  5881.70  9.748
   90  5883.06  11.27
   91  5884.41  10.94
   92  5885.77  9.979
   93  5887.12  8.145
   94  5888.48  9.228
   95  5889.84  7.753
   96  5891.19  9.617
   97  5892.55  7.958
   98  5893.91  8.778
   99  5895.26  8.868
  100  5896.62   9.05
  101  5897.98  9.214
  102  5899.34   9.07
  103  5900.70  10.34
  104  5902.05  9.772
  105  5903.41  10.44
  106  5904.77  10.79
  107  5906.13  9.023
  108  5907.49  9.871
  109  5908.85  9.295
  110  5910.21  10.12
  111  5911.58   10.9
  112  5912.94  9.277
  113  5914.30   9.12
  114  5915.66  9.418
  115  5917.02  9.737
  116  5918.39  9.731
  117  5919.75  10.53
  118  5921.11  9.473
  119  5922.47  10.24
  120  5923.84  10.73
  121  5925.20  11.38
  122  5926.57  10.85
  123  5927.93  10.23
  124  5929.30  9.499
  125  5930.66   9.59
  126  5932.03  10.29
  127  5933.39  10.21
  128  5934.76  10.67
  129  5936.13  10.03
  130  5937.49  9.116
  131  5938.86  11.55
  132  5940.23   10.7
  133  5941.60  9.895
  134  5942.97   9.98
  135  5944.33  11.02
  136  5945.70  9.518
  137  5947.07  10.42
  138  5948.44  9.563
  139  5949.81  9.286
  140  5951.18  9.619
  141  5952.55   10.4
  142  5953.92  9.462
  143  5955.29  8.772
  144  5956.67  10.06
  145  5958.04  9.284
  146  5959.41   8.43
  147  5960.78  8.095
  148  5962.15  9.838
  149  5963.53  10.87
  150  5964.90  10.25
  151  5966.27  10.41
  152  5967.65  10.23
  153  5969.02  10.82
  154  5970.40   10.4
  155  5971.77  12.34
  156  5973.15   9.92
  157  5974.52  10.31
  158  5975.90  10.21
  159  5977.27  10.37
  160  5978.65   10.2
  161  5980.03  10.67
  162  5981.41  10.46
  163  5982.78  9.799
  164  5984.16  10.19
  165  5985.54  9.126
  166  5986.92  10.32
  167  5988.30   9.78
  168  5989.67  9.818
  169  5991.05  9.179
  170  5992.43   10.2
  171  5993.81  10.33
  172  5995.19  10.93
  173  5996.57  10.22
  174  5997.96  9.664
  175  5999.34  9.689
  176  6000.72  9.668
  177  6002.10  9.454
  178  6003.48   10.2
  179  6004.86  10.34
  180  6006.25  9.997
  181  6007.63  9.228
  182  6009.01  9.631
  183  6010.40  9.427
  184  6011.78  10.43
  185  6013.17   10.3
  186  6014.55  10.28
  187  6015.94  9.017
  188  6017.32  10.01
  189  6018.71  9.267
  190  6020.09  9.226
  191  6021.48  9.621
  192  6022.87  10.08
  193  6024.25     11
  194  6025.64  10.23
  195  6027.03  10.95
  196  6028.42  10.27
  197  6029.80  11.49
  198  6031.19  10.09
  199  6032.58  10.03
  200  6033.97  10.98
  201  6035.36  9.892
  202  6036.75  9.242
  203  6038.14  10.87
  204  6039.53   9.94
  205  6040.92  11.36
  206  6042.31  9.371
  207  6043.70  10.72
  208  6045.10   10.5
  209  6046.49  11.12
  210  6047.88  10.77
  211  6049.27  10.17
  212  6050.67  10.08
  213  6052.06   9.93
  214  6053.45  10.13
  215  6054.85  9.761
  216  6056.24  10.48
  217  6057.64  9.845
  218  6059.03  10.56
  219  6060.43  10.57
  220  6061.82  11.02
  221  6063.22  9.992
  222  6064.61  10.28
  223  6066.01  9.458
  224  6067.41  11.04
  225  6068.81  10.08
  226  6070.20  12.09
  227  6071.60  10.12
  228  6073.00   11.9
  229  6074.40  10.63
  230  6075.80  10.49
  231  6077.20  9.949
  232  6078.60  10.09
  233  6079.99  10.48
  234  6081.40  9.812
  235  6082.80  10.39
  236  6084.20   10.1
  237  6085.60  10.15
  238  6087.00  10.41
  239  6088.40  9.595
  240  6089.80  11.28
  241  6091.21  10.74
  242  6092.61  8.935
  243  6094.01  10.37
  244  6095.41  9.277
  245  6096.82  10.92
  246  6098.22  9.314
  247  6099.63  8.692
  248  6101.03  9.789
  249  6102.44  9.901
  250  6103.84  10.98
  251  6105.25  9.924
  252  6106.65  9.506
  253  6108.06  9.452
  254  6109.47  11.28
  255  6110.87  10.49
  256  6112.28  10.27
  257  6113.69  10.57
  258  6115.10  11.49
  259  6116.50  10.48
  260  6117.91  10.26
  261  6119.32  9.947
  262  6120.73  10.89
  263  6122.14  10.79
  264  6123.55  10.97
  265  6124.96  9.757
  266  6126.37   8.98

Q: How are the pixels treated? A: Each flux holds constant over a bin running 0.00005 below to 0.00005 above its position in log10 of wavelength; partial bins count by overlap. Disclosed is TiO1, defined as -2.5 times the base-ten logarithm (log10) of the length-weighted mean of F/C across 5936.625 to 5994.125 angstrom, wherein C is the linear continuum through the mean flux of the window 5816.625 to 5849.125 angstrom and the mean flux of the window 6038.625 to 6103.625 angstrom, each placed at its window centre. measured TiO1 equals 0.05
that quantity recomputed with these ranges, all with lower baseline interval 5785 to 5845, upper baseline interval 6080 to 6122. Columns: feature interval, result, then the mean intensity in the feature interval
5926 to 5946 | 0.02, 10.2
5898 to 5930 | 0.05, 9.98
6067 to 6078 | -0.06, 10.8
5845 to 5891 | 0.03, 10.2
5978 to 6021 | 0.04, 9.9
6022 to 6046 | -0.01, 10.4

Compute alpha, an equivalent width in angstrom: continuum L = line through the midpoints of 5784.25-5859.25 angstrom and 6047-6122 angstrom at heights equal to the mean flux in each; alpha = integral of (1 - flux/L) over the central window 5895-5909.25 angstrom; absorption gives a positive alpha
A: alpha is 1.09 angstrom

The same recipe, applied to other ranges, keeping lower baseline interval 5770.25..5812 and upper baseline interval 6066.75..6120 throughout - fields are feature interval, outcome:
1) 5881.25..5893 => 0.94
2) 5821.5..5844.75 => -1.37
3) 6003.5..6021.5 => 0.88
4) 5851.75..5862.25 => -0.10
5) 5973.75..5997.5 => 0.34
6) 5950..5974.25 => 0.75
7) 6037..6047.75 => -0.24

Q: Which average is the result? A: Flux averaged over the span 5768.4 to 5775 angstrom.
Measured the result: 10.4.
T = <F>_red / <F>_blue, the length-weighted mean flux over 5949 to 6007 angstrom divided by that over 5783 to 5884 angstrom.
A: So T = 1.0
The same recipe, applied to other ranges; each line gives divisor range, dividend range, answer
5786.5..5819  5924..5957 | 0.97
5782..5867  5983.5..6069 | 0.97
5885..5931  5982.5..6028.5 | 1.03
